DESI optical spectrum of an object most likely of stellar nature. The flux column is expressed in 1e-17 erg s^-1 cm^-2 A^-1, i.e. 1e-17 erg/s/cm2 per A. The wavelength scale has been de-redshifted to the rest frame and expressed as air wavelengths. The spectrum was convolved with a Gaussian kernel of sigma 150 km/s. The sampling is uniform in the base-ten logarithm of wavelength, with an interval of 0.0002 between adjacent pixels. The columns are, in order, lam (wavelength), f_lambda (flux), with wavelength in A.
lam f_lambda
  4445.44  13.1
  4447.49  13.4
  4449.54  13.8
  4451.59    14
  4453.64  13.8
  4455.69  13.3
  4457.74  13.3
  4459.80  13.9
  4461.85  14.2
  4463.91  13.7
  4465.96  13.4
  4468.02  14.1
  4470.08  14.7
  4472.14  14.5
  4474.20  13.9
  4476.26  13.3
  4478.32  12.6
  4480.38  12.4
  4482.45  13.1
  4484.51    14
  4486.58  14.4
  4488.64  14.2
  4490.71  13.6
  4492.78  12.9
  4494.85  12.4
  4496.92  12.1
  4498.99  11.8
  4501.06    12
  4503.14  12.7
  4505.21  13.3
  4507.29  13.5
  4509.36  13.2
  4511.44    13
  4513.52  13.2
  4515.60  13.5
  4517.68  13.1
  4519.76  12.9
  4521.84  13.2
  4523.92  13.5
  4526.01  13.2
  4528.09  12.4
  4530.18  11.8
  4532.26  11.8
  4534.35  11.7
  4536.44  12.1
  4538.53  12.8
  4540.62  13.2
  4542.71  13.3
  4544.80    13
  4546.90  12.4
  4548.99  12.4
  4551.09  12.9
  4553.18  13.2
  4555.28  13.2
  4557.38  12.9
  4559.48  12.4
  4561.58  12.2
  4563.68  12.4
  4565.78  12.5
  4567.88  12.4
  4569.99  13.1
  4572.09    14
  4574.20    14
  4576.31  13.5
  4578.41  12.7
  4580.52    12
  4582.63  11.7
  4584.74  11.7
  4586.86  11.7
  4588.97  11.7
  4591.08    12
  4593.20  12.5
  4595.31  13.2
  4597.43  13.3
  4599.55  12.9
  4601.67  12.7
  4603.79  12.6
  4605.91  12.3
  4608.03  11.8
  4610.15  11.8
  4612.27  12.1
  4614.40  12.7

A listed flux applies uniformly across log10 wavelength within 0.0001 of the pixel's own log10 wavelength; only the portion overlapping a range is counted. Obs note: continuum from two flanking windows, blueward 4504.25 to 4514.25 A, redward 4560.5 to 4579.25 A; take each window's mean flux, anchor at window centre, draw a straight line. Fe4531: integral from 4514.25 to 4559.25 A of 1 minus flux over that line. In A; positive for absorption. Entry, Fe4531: 1.2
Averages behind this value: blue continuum 13.2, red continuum 13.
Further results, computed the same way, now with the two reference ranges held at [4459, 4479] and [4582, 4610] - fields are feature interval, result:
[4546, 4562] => 0.12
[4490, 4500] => 0.75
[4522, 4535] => 0.65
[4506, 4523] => 0.12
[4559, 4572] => 0.06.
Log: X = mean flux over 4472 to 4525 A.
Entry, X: 13.1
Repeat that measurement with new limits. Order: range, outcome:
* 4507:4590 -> 12.7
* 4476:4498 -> 13.2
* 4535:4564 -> 12.7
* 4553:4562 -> 12.8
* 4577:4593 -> 12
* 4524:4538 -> 12.3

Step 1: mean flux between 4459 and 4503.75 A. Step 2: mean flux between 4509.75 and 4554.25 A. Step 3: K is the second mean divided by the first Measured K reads 0.96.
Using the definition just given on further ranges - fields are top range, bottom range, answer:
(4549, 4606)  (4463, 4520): 0.95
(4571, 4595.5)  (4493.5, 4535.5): 0.99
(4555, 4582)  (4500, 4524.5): 0.98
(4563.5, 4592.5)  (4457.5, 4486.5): 0.92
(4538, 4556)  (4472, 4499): 0.98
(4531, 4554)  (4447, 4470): 0.92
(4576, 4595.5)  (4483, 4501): 0.93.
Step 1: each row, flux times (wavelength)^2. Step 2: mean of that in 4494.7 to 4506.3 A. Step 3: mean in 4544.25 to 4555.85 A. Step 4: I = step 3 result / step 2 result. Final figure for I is 1.06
